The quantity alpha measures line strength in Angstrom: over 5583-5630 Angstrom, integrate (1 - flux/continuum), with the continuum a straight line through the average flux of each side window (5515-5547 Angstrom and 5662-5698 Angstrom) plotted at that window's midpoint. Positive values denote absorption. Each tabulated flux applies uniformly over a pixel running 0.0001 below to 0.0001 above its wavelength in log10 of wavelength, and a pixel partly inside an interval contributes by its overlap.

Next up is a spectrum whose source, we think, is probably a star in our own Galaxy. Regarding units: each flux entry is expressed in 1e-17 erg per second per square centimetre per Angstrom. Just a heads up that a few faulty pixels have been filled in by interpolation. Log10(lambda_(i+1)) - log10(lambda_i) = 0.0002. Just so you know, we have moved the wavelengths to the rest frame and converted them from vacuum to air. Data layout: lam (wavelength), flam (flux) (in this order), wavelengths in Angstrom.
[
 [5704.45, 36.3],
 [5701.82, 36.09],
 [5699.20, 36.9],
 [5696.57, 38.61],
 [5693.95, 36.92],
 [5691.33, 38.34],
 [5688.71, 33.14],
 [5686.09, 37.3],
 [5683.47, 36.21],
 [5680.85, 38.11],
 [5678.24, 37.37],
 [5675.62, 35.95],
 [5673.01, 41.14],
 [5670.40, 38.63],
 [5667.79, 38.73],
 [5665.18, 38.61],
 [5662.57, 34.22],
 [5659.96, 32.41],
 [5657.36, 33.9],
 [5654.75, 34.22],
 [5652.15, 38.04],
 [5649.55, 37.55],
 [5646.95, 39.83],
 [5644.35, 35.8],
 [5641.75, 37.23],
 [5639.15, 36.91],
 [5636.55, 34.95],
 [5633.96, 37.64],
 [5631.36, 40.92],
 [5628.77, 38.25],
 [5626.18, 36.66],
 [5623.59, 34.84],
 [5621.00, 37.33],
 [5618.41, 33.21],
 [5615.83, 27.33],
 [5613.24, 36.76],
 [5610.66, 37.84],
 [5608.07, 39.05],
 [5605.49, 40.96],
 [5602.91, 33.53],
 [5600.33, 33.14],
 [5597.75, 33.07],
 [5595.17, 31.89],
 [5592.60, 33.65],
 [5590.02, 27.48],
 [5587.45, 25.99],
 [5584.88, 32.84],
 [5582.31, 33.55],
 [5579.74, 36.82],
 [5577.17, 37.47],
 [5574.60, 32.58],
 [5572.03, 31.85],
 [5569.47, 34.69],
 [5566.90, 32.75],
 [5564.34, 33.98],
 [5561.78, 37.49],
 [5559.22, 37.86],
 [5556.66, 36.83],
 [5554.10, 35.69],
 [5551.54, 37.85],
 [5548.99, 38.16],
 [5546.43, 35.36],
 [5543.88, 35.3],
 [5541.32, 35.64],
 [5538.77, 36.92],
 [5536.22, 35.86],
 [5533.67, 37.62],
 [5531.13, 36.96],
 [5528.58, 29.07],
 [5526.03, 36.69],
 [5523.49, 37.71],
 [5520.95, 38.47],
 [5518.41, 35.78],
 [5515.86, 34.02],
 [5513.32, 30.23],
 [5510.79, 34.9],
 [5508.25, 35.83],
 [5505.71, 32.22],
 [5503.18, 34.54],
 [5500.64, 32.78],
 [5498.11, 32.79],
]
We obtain 3.3 Angstrom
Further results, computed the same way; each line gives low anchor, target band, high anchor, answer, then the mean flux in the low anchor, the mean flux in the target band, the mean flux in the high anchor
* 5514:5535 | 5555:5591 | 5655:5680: 2.2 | 35.6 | 33.8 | 36.7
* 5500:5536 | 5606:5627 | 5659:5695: 0.4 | 34.8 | 35.6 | 37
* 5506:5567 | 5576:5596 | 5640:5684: 2.1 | 35.7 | 32.5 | 37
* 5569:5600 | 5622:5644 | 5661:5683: -1.0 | 32.6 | 37.1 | 37.7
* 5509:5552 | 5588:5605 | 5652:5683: 1.8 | 35.6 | 32.3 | 36.7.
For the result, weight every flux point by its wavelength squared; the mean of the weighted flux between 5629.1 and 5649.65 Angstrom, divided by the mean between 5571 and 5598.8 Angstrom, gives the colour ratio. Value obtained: 1.18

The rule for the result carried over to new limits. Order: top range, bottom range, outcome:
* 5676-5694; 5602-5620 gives 1.06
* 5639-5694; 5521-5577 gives 1.08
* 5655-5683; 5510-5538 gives 1.10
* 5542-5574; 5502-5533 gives 1.04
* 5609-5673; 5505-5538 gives 1.08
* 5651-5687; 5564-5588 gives 1.14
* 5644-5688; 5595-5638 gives 1.05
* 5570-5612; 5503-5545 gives 0.99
